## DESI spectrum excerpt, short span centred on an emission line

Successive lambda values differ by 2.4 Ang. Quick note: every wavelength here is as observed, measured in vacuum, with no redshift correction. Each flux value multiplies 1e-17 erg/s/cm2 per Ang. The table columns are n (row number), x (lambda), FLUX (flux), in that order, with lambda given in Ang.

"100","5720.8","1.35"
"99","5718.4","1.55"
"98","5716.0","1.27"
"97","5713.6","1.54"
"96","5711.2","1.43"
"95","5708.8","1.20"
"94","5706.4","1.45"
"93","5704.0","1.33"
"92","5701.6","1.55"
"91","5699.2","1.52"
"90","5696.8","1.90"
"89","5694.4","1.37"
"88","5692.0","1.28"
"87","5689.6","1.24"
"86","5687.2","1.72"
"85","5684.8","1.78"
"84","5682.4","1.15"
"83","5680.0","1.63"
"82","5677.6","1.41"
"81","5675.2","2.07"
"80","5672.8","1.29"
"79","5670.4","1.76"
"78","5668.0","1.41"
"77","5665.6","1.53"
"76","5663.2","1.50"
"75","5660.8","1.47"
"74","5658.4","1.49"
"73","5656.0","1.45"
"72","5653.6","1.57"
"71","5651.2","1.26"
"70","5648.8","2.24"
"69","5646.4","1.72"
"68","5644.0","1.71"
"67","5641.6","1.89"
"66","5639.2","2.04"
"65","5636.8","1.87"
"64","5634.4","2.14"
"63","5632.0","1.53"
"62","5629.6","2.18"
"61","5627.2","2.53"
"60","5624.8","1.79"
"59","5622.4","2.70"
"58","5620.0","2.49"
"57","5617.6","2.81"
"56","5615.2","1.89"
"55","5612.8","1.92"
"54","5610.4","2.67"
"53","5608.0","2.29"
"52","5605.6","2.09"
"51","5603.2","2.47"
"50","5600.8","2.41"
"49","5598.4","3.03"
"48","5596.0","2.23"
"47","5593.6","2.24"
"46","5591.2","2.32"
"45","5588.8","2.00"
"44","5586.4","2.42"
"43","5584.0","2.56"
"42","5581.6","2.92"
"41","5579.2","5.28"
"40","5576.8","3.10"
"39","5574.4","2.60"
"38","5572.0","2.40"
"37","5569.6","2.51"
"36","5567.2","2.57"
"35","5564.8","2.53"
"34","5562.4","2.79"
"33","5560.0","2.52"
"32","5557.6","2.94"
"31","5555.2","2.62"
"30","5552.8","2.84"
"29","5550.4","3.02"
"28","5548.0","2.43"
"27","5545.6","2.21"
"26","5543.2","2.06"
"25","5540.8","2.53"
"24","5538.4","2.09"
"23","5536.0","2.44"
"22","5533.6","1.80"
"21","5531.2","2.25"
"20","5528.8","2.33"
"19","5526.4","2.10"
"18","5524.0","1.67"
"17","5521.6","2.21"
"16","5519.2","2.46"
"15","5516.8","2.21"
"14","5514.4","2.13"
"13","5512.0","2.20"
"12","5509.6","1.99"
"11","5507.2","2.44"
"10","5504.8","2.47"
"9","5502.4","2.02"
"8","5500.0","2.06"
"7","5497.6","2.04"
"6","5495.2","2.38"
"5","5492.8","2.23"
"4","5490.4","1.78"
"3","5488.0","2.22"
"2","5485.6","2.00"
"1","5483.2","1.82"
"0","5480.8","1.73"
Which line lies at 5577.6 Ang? Mg II 2798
